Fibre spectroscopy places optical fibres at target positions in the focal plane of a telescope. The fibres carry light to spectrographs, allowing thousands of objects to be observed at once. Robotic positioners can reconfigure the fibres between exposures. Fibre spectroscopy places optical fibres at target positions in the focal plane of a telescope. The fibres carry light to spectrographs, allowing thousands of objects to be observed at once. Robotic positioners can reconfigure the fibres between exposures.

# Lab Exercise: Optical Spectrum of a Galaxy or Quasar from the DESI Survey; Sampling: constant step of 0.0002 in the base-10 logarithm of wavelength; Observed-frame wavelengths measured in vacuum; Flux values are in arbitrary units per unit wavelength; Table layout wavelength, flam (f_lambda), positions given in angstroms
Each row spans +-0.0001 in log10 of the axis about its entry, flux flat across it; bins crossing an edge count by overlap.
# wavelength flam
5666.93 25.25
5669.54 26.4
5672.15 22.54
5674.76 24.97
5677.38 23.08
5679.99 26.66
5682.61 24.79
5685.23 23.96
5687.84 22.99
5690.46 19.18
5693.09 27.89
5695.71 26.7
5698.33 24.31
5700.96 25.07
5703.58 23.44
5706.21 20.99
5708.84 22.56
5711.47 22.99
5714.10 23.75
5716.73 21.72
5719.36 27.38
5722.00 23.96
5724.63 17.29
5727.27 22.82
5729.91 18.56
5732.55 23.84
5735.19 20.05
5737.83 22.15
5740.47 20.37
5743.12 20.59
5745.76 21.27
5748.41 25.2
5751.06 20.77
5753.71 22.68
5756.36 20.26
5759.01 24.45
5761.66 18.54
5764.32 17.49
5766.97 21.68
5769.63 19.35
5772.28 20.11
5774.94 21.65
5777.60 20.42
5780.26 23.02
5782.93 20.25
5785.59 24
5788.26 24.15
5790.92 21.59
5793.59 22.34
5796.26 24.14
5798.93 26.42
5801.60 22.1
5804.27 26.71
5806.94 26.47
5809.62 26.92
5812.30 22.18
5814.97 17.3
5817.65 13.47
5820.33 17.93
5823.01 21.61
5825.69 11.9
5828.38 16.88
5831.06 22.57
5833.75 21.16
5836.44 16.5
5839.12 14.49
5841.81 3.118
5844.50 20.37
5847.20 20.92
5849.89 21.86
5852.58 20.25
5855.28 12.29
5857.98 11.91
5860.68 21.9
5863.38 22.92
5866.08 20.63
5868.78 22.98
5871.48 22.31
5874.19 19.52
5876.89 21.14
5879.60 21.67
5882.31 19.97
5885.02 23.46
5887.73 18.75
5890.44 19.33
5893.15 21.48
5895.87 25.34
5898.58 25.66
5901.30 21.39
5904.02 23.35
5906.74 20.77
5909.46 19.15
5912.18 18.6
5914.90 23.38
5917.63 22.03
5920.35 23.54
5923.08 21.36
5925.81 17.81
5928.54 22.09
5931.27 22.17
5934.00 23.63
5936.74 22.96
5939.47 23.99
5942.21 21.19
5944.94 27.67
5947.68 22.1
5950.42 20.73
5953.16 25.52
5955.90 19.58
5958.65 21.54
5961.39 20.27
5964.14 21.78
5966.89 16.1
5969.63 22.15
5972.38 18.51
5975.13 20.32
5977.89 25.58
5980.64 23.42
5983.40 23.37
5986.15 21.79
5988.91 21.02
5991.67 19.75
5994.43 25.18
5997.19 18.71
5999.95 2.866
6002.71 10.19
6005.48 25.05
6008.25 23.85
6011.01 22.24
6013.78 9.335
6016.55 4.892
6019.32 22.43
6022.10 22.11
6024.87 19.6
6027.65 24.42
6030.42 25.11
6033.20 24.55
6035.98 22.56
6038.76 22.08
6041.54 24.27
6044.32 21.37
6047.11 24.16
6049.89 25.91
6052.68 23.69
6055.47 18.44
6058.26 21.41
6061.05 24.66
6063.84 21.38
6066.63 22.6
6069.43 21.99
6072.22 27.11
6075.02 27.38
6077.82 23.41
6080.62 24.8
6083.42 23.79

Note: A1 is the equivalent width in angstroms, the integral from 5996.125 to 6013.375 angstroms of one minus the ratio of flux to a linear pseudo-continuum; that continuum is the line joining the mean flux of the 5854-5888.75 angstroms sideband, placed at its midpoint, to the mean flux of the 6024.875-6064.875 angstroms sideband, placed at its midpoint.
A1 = 4.4 angstroms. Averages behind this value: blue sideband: 20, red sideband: 23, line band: 16.7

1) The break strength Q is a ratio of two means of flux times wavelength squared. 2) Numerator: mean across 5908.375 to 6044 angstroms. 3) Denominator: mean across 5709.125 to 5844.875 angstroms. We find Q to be 1.07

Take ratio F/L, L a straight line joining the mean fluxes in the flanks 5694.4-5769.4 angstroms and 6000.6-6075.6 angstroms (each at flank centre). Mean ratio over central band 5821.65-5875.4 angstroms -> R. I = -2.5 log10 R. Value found 0.19 mag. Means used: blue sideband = 22.1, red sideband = 21.3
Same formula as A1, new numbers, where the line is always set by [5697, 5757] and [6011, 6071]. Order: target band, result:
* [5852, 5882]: 2.86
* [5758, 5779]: 1.66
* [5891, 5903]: -0.78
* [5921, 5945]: -0.71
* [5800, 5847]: 6.39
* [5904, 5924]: 0.29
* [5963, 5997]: 0.05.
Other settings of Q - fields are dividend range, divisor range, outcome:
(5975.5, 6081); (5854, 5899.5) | 1.09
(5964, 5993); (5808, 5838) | 1.18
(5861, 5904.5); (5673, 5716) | 0.98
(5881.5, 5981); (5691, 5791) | 1.05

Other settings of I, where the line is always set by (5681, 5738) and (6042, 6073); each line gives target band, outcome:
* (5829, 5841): 0.273 mag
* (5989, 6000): 0.216 mag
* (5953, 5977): 0.124 mag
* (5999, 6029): 0.313 mag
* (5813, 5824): 0.283 mag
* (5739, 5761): 0.058 mag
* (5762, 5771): 0.186 mag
